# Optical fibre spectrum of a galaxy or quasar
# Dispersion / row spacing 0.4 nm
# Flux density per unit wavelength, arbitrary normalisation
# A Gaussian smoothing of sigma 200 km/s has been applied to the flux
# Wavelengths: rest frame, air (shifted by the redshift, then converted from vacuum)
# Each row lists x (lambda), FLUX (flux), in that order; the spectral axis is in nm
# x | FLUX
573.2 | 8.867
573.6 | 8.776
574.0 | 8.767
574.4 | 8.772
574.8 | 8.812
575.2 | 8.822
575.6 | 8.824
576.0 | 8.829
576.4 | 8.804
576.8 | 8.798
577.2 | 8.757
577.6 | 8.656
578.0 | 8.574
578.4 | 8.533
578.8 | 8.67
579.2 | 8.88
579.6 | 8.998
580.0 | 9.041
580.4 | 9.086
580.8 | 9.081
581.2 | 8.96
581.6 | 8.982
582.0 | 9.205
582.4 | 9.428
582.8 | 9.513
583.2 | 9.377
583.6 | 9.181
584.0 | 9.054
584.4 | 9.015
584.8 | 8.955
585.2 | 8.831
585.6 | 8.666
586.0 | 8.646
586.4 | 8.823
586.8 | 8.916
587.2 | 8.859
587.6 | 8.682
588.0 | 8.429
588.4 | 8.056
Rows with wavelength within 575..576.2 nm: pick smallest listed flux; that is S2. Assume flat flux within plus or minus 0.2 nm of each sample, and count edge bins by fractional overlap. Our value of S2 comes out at 8.822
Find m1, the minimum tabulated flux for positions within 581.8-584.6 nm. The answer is 9.015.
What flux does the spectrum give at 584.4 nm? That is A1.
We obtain 9.015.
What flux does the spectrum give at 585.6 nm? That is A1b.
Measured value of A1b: 8.666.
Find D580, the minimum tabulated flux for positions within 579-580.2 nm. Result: 8.88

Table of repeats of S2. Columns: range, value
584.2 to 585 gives 8.955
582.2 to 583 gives 9.428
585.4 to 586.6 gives 8.646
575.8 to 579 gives 8.533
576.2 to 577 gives 8.798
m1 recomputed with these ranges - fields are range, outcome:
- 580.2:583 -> 8.96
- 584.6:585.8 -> 8.666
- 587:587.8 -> 8.682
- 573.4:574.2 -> 8.767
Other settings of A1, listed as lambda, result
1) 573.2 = 8.867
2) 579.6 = 8.998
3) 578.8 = 8.67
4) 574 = 8.767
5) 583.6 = 9.181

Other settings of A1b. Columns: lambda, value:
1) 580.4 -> 9.086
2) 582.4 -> 9.428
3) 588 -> 8.429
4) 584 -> 9.054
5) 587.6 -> 8.682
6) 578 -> 8.574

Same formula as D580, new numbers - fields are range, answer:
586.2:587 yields 8.823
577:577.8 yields 8.656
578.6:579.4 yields 8.67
